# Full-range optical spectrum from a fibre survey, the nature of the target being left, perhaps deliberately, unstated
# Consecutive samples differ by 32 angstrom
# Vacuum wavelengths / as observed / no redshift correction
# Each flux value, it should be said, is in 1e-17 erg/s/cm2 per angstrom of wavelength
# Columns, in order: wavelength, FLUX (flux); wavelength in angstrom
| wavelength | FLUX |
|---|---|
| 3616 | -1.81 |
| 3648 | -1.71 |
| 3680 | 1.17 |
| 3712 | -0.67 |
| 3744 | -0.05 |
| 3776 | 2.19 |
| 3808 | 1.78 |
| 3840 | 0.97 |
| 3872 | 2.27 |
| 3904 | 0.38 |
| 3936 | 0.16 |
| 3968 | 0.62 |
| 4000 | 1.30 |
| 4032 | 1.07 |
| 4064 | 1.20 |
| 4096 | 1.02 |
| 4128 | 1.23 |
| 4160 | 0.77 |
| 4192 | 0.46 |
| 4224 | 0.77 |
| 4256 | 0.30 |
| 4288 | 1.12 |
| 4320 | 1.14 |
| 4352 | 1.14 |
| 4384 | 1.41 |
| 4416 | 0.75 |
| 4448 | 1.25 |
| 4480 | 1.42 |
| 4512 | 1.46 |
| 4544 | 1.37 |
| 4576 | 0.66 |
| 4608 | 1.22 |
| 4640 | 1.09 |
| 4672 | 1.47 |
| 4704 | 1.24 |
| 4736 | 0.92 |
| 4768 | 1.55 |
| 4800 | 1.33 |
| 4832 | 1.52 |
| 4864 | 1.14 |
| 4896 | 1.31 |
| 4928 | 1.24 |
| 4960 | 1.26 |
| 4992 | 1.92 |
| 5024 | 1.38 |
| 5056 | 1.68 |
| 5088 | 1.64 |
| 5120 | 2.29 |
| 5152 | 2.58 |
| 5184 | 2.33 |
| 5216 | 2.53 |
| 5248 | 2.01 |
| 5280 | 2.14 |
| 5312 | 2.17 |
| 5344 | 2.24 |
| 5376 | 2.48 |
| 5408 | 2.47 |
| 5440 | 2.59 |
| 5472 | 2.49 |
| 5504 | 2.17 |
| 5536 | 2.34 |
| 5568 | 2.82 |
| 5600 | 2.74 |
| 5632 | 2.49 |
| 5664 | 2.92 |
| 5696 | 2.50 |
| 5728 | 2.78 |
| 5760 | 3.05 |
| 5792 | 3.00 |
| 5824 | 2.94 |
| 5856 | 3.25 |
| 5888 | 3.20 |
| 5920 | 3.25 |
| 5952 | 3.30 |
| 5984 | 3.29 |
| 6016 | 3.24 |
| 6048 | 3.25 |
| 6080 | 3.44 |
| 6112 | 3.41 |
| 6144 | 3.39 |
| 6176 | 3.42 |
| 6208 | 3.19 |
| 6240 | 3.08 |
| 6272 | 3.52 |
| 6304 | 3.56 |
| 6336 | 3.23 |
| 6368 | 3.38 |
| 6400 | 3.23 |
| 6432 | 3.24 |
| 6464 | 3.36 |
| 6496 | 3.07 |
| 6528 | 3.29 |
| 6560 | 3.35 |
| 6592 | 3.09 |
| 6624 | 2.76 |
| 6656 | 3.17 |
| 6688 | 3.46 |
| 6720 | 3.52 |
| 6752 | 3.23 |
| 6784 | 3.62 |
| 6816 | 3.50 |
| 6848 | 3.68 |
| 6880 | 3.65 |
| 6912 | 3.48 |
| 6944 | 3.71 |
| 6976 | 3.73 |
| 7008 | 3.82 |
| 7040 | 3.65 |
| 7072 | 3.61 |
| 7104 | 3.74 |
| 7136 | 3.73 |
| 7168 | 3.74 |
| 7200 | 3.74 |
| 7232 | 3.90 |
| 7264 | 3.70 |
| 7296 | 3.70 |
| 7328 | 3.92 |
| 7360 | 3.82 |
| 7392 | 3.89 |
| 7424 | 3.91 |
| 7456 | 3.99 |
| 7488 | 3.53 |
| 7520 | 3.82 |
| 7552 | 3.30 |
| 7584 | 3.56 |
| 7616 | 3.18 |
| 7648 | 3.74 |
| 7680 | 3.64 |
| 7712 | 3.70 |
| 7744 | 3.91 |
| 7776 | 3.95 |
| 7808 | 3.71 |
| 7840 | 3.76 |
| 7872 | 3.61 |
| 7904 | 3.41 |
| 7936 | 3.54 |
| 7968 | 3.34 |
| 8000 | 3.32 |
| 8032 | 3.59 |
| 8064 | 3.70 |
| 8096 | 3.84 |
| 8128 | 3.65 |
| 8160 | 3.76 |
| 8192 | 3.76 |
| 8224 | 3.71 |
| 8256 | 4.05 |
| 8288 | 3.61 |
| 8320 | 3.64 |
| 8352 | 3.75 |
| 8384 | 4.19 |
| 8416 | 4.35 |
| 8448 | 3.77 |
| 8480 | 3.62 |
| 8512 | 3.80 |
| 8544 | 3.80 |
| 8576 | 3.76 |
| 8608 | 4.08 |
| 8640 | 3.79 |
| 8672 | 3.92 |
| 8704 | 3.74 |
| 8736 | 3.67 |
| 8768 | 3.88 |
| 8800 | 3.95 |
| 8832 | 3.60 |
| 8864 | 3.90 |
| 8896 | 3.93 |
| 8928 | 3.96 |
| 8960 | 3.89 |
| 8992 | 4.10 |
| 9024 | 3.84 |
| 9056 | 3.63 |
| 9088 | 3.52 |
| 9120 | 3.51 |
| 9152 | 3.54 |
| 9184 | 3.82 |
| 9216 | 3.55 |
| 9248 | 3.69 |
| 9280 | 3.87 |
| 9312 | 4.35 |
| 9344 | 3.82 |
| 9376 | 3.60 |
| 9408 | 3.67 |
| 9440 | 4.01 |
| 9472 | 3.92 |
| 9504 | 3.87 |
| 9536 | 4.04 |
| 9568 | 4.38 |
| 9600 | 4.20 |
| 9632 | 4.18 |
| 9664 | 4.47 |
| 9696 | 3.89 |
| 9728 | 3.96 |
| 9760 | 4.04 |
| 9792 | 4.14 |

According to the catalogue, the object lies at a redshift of 0.279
